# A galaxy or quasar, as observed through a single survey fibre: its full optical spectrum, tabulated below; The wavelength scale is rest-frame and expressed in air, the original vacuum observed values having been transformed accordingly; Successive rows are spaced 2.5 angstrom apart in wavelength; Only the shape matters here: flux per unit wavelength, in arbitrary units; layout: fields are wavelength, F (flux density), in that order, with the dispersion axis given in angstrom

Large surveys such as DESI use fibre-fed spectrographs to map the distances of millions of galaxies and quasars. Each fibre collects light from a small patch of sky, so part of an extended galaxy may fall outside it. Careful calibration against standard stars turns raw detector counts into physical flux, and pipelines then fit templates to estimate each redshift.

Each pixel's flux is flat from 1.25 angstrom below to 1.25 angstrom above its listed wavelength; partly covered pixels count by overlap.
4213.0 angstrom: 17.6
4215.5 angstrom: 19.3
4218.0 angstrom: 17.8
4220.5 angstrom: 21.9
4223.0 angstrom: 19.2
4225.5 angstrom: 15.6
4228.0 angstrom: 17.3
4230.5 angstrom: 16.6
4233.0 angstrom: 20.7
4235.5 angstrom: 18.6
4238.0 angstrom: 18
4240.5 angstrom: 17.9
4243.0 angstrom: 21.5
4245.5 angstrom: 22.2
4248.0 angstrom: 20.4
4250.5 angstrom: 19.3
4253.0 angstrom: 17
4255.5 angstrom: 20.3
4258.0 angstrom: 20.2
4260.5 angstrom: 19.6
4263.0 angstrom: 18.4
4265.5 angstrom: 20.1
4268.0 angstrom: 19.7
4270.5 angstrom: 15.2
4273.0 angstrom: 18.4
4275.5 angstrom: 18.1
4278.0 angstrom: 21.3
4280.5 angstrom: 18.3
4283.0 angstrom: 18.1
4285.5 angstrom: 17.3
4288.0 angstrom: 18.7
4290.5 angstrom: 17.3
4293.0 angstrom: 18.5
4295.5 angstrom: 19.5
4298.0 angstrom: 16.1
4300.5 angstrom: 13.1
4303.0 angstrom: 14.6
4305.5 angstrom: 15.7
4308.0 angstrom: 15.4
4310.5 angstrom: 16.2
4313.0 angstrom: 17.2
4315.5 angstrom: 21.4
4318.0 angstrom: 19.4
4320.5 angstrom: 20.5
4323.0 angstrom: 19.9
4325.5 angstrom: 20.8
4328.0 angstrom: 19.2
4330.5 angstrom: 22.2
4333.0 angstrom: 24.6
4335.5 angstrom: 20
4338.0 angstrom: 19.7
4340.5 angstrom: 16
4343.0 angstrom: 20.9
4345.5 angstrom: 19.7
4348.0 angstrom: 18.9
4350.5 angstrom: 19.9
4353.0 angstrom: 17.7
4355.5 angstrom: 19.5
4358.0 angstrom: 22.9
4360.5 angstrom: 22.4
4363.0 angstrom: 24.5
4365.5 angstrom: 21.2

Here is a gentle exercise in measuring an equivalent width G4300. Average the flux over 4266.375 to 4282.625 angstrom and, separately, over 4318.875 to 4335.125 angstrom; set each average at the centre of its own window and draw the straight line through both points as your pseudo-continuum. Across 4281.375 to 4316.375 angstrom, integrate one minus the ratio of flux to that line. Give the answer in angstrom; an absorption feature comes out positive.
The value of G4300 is 4.7 angstrom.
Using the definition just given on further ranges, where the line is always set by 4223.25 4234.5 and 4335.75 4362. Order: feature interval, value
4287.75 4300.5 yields 0.9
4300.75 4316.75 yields 2.2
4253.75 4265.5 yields -0.8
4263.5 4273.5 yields 0.0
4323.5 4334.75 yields -1.2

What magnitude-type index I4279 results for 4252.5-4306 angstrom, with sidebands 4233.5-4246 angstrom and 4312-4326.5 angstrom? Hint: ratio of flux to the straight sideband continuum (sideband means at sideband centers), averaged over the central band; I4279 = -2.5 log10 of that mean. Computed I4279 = 0.10 mag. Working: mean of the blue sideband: 19.6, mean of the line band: 18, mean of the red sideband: 19.9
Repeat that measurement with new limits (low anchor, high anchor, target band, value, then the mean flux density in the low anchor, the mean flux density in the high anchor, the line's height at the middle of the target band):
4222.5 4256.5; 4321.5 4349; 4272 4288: 0.05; 18.9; 20.2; 19.4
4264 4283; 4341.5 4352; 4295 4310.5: 0.22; 18.7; 19.7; 19.1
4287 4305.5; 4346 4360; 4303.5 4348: -0.05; 16.7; 19.9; 18.4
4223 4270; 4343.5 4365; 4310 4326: 0.04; 19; 20.7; 20.1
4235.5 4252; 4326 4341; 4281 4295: 0.12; 19.7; 20.5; 20.1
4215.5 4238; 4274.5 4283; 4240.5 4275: -0.03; 18.5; 19.1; 18.9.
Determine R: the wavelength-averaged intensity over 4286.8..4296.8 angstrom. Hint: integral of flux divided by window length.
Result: 18.5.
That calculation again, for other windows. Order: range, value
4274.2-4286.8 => 18.6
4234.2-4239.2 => 18.3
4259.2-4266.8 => 19.4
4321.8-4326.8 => 20.3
